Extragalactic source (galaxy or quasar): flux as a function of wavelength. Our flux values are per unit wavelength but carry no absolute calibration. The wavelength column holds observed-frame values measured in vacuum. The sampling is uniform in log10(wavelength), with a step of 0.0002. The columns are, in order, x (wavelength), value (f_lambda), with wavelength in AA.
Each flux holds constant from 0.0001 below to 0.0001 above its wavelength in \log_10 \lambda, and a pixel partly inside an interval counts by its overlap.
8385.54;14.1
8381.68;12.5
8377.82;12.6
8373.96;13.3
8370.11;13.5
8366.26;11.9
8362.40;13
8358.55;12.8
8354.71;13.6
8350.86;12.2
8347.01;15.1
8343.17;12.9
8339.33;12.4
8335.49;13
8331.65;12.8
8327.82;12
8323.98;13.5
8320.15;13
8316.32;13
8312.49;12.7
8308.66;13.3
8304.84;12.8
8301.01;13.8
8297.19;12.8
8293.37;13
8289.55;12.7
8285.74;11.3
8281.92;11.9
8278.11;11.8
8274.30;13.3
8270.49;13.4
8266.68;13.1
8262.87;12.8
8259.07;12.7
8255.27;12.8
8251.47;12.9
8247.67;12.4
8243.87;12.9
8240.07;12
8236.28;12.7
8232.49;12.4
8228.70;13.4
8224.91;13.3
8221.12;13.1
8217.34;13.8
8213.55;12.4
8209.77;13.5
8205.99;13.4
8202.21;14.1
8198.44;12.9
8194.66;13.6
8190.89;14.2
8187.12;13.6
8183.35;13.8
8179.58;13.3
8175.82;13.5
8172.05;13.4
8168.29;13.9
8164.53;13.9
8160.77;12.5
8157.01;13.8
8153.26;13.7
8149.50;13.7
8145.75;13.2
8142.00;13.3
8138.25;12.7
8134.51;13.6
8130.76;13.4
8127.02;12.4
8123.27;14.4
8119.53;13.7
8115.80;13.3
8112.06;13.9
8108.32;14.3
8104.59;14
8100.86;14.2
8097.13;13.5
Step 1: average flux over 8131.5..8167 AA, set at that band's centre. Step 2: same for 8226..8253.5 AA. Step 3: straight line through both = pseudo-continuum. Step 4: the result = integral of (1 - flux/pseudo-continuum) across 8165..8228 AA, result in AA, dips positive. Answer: -2.28 AA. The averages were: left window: 13.4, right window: 12.7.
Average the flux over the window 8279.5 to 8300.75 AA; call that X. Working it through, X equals 12.4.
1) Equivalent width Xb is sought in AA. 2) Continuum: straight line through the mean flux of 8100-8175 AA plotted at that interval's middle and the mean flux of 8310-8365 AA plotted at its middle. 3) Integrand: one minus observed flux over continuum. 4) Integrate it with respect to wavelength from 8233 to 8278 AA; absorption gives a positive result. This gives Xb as 1.55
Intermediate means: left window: 13.6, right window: 13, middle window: 12.8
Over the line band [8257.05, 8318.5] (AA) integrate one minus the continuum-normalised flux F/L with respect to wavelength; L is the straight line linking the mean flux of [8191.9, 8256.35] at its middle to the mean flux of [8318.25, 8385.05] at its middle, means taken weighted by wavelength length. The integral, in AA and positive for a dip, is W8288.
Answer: 1.12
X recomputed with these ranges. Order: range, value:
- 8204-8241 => 13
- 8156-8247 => 13.3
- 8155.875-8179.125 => 13.5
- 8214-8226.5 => 13.3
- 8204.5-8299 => 12.8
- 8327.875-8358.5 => 13.1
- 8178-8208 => 13.6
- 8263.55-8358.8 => 12.9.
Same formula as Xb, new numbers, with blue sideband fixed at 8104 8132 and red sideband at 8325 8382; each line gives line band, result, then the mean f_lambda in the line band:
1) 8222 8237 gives 0.4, 13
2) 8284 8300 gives 0.7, 12.5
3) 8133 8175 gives 0.4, 13.4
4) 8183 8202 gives -0.3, 13.7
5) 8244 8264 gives 0.8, 12.7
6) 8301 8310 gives -0.1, 13.2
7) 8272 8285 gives 0.9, 12.3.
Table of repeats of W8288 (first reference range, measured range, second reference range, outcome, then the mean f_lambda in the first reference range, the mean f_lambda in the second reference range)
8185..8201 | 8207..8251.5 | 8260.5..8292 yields 0.80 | 13.6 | 12.5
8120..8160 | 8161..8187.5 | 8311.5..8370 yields -0.47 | 13.4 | 12.9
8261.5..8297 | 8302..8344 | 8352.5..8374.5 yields -0.24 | 12.6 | 13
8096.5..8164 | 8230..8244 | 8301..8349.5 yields 0.83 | 13.5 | 13.1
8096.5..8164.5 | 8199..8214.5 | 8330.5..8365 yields 0.01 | 13.5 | 13.1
